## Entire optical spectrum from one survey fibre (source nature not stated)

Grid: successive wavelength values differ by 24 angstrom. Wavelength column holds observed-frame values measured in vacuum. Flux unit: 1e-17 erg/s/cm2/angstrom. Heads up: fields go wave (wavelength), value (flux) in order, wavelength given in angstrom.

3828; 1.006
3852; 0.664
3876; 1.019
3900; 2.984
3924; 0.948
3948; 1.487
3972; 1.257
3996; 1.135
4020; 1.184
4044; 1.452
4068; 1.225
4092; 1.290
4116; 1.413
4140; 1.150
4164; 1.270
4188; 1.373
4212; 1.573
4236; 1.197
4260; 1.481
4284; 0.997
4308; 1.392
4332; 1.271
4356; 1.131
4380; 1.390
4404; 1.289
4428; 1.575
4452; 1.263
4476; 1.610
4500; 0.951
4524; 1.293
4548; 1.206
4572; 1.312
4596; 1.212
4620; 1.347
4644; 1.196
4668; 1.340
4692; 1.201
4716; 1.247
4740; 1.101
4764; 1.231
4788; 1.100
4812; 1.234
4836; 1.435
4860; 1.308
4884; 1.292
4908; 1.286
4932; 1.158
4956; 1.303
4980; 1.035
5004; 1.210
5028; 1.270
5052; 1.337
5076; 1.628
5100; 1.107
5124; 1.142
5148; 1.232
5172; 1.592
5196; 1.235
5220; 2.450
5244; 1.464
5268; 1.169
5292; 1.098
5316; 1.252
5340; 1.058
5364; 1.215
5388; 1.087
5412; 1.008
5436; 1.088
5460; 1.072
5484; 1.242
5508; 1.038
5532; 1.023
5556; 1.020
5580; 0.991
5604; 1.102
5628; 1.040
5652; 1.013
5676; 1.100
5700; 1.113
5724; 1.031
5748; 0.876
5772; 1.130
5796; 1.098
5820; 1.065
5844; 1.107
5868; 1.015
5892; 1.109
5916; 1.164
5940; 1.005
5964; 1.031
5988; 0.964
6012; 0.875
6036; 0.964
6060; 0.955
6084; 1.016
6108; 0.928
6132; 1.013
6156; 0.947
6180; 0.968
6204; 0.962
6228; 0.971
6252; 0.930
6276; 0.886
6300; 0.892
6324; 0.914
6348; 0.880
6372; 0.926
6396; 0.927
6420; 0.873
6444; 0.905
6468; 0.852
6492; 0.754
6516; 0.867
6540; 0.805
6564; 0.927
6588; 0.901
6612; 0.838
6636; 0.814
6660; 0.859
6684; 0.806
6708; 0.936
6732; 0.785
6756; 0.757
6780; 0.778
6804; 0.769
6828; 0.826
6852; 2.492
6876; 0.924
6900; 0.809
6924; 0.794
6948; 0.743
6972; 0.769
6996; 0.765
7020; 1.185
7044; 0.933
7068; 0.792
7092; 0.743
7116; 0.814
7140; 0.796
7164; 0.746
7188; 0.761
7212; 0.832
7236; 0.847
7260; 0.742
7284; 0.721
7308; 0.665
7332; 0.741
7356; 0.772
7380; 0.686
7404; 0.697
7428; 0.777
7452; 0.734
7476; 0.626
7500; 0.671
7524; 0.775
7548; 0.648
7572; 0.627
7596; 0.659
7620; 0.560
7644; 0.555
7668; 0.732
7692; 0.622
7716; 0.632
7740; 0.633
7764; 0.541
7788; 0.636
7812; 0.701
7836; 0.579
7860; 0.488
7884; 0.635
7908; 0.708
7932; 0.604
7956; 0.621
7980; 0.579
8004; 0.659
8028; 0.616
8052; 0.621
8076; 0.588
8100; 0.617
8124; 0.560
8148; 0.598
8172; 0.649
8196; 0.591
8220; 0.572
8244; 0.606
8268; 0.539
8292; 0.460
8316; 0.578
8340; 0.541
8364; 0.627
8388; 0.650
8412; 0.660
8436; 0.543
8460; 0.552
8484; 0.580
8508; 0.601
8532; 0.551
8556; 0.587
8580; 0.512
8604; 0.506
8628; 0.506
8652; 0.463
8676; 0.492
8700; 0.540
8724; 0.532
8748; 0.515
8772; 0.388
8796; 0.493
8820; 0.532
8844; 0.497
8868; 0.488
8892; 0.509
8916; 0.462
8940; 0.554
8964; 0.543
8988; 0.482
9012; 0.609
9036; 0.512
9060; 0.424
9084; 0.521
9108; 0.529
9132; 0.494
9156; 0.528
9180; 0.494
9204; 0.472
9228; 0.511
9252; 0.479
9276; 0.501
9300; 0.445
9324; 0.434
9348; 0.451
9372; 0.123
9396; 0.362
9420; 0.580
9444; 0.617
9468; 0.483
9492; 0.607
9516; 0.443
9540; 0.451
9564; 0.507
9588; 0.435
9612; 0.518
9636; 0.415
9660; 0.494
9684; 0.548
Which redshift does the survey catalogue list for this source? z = 0.044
